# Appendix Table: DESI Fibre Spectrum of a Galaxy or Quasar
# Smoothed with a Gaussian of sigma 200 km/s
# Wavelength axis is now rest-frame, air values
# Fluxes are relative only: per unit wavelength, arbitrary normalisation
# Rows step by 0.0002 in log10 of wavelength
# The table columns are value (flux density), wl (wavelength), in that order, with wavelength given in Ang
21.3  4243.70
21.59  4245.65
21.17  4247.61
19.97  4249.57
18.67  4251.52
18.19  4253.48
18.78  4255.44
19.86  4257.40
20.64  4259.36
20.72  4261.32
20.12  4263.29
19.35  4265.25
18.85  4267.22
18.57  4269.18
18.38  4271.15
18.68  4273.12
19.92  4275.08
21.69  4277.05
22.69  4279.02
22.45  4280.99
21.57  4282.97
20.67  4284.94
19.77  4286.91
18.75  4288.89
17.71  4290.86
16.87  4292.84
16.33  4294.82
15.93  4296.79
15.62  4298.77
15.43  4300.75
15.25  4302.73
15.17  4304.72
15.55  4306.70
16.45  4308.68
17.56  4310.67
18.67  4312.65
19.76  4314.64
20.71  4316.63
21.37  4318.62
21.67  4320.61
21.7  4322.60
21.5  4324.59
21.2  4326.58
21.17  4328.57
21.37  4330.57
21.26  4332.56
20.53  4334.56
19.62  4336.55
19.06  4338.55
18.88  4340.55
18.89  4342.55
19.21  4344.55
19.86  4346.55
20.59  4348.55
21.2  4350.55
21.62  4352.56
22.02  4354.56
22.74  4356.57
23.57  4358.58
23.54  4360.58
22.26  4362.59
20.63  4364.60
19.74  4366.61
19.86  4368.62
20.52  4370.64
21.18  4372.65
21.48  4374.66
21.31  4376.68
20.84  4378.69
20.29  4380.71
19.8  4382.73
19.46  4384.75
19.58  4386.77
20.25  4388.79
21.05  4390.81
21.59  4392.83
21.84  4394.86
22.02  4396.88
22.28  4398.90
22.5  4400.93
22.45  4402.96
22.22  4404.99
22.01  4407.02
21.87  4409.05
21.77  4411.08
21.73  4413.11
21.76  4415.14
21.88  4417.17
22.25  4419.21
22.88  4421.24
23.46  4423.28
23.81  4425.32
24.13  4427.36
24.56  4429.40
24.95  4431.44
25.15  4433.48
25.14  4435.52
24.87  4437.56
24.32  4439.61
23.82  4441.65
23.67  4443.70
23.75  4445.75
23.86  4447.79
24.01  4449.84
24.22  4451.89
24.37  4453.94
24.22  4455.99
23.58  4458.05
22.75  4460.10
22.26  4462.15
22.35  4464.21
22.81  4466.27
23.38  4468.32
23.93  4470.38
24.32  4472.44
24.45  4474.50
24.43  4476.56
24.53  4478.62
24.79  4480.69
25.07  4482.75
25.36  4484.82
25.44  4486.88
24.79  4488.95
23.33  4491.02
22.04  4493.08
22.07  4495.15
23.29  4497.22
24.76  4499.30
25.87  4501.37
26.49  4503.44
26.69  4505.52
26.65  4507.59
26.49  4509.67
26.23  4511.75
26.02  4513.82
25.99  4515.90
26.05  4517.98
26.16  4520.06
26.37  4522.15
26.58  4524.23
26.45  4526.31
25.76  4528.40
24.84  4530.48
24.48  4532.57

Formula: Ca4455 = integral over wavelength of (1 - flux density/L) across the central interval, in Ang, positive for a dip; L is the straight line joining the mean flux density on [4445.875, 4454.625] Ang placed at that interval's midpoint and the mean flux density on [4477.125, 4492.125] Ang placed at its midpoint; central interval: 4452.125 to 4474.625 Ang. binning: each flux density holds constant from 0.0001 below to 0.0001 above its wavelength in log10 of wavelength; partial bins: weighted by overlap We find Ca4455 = 0.8 Ang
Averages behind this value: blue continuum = 24.1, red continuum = 24.7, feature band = 23.5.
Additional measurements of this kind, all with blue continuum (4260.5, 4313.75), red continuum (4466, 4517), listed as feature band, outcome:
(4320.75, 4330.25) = -0.9 Ang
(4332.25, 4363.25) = -0.8 Ang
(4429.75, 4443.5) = -0.9 Ang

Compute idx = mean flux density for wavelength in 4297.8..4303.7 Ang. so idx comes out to 15.4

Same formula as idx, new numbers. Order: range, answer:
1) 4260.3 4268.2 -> 19.8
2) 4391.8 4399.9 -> 21.9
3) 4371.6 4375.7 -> 21.3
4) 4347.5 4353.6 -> 21.1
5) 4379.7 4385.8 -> 19.8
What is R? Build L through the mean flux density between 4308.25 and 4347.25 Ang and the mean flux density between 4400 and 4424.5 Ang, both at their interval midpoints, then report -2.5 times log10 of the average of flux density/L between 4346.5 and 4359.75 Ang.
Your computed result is -0.056 mag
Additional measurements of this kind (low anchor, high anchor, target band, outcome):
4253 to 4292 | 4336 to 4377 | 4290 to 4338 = 0.09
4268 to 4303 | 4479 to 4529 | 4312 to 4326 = -0.06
